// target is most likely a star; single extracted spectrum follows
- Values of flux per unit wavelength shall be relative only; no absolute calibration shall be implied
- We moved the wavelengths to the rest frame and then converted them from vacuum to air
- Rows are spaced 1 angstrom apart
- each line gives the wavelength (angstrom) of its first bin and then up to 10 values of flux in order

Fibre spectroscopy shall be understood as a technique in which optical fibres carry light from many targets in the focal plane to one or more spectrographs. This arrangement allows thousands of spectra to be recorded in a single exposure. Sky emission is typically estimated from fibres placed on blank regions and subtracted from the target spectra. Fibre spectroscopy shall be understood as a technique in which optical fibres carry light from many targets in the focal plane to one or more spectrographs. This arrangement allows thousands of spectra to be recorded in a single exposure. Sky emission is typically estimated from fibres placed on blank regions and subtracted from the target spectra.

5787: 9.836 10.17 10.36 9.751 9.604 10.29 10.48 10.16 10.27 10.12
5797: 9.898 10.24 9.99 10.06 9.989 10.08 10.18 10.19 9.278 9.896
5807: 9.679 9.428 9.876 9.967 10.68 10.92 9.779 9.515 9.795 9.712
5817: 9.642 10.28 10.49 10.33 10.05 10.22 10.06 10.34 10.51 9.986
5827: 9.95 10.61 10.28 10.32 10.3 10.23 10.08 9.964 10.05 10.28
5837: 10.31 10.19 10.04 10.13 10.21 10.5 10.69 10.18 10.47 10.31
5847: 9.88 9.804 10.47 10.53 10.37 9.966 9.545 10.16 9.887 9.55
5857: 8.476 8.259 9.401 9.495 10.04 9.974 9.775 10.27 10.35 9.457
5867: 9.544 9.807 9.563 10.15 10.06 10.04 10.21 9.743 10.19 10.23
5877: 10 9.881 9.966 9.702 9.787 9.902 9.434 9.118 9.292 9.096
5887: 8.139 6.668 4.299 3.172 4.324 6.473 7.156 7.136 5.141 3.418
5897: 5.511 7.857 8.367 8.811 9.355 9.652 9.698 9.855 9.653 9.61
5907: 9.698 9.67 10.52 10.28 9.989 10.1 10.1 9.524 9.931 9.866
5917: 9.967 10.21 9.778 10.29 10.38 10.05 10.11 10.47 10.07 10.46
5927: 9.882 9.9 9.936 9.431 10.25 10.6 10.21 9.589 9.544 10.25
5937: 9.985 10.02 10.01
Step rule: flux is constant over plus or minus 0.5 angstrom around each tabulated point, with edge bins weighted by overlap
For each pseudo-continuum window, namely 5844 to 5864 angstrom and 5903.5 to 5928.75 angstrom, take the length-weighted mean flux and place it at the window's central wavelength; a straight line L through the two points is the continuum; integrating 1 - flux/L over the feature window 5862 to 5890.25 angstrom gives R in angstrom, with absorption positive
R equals 1.8 angstrom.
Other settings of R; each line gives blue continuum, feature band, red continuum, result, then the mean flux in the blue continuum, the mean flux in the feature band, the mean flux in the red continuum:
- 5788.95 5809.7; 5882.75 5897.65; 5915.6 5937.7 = 5.2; 9.98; 6.52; 10.1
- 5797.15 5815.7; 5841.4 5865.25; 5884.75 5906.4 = -3.7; 9.97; 9.93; 7.36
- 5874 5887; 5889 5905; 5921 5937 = 4.5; 9.66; 7.06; 10.1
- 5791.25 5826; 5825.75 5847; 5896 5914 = -0.9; 10.1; 10.2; 9.18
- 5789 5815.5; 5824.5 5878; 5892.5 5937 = -1.5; 10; 10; 9.38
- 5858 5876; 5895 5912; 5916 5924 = 2.1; 9.85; 8.8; 10.1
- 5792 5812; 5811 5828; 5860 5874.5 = -0.2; 10.1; 10.1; 9.91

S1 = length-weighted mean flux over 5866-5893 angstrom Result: 8.78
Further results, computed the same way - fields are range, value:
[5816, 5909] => 9.38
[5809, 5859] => 10.1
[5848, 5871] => 9.78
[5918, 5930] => 10.1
